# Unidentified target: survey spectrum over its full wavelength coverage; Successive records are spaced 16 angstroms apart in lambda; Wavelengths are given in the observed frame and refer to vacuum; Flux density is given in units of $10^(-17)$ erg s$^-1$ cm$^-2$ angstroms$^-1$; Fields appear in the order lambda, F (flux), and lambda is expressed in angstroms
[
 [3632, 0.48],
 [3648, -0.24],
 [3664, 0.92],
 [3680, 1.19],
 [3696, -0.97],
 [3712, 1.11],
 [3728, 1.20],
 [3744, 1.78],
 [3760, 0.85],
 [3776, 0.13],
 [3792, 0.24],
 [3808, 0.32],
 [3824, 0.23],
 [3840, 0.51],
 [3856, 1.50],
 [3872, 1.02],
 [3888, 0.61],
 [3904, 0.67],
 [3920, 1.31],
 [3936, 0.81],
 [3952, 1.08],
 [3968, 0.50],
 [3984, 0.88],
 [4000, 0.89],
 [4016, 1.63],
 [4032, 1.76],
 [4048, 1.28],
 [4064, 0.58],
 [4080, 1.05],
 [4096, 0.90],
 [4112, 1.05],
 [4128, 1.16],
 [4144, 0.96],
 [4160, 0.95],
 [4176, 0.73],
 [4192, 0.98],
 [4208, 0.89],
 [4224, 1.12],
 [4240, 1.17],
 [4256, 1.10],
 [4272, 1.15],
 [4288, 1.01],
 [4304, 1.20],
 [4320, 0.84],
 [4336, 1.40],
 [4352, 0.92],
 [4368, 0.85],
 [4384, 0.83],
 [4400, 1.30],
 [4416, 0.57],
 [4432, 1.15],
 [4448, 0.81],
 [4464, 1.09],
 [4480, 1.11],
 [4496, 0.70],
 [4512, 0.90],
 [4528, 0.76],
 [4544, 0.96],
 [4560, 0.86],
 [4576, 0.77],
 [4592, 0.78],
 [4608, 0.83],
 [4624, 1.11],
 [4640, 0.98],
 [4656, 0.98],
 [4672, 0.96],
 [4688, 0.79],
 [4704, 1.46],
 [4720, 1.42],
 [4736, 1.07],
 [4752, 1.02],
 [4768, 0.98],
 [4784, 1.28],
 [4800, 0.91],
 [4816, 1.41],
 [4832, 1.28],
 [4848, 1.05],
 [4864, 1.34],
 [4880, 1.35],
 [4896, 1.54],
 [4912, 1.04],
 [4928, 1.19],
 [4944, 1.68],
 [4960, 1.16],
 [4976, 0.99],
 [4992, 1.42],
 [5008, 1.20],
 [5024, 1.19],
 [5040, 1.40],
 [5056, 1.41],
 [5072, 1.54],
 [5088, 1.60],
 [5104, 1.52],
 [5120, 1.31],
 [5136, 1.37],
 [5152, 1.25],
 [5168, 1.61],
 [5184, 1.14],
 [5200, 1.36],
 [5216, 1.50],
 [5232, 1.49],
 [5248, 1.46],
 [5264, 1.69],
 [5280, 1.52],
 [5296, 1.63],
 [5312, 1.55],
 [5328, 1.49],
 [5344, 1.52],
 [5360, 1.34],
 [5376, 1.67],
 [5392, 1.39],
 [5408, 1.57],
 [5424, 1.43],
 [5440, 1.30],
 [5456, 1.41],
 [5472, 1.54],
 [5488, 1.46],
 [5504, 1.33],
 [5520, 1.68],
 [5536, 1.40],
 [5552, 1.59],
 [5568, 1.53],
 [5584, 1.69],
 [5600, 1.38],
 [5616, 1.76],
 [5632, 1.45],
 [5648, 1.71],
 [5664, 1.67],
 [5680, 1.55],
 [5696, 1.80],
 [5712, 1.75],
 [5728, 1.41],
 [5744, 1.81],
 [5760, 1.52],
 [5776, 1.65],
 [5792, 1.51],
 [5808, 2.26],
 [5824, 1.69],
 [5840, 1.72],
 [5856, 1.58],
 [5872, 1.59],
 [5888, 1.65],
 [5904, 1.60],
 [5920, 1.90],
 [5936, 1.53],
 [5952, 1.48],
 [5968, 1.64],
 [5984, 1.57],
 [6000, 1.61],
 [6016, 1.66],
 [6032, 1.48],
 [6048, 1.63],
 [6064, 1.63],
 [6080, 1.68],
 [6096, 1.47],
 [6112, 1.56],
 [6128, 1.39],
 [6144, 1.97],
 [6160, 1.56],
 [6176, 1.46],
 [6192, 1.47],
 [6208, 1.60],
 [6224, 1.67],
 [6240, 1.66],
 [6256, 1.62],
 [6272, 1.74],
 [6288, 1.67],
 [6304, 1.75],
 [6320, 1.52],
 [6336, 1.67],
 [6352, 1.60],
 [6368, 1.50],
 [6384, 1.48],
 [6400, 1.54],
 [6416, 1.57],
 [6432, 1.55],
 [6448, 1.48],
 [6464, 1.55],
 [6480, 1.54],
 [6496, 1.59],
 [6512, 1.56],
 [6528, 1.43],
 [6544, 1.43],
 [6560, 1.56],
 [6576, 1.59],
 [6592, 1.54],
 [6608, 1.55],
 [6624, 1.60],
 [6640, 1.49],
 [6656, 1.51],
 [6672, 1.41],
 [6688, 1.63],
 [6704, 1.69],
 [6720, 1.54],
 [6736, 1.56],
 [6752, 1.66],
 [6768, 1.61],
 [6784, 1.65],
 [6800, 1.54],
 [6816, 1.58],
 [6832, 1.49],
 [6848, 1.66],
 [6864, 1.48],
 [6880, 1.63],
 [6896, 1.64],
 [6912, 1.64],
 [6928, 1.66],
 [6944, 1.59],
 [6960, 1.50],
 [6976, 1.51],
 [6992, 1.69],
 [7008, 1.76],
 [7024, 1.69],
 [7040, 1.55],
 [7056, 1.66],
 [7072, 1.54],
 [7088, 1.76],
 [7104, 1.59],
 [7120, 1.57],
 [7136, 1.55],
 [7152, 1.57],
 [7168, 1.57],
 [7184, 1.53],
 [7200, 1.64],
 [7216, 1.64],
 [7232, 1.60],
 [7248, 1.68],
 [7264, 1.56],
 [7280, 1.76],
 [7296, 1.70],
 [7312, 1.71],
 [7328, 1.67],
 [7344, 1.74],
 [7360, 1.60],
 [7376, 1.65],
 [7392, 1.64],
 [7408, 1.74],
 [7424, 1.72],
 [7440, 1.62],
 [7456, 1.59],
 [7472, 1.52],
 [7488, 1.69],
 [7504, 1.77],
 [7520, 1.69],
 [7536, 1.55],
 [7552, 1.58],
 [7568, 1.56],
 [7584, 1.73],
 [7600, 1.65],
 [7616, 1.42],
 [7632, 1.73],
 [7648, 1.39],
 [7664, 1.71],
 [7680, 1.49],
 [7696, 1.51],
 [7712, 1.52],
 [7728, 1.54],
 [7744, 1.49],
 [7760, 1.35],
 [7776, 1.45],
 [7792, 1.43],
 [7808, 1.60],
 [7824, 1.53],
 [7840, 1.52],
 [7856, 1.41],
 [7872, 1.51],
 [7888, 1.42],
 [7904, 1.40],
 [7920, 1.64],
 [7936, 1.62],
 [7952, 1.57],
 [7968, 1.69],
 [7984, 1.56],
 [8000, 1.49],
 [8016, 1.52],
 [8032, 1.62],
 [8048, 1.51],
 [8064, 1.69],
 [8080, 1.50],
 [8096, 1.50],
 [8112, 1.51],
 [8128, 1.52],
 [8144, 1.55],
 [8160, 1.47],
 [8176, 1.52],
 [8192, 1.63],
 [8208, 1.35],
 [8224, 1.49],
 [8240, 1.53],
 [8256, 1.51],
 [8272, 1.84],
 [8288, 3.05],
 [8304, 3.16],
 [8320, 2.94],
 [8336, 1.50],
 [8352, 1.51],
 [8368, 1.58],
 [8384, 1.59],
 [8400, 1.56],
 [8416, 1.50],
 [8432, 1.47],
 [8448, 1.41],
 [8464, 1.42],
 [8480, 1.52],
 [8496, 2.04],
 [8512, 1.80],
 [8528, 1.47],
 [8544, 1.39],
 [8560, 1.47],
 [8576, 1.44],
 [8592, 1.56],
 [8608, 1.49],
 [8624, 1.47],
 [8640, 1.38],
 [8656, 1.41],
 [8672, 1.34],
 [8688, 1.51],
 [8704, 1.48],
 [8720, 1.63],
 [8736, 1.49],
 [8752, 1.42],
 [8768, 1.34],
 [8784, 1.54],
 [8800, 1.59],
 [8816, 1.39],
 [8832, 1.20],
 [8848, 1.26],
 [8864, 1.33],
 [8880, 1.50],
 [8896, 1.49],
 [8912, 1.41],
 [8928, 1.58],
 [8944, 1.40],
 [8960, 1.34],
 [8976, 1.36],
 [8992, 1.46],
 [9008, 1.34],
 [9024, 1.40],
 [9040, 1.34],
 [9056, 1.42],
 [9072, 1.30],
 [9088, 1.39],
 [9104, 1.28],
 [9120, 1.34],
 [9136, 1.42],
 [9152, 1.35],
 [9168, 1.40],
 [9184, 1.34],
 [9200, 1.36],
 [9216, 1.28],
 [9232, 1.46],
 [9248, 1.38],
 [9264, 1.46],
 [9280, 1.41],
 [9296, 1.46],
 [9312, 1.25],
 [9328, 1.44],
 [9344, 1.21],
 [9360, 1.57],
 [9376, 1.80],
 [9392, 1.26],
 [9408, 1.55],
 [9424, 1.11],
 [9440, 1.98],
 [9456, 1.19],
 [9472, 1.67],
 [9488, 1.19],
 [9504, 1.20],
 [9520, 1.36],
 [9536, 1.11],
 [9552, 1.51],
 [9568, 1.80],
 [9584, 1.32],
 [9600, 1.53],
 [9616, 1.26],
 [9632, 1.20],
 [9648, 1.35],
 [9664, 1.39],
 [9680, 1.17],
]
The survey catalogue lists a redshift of 0.26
